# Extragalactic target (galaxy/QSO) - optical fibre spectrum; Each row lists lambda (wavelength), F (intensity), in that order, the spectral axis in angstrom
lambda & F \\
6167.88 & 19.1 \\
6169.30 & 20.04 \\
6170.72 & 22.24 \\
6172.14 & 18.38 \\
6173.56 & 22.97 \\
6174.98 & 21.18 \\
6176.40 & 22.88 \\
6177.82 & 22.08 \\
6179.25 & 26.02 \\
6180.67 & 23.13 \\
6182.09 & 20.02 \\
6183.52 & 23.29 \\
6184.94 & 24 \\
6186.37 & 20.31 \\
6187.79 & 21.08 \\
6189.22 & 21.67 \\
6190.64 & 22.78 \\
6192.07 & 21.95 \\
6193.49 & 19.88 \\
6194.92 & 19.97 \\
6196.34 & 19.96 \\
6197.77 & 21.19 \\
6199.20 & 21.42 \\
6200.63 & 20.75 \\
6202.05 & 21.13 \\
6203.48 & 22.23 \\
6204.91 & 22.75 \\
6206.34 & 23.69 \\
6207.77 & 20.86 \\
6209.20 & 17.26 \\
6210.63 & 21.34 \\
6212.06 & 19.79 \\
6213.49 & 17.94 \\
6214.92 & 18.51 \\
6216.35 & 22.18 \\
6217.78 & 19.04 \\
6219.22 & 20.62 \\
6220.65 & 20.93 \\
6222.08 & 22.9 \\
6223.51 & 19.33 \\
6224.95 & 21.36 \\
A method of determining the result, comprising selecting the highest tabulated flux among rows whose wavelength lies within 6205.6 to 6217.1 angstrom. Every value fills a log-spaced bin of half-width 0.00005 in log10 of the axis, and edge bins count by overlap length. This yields 23.69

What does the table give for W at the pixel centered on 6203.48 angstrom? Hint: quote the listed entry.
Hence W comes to 22.23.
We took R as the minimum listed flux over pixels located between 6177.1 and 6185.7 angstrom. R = 20.02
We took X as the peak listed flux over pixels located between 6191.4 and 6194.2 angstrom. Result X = 21.95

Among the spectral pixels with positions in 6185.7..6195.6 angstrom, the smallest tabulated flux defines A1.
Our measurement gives 19.88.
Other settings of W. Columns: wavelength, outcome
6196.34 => 19.96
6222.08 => 22.9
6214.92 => 18.51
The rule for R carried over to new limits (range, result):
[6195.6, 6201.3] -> 19.96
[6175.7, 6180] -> 22.08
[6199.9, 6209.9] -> 17.26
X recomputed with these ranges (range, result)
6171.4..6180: 26.02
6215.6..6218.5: 22.18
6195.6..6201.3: 21.42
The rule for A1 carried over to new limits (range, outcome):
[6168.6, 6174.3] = 18.38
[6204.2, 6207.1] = 22.75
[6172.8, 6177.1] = 21.18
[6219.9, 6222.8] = 20.93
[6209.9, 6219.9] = 17.94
